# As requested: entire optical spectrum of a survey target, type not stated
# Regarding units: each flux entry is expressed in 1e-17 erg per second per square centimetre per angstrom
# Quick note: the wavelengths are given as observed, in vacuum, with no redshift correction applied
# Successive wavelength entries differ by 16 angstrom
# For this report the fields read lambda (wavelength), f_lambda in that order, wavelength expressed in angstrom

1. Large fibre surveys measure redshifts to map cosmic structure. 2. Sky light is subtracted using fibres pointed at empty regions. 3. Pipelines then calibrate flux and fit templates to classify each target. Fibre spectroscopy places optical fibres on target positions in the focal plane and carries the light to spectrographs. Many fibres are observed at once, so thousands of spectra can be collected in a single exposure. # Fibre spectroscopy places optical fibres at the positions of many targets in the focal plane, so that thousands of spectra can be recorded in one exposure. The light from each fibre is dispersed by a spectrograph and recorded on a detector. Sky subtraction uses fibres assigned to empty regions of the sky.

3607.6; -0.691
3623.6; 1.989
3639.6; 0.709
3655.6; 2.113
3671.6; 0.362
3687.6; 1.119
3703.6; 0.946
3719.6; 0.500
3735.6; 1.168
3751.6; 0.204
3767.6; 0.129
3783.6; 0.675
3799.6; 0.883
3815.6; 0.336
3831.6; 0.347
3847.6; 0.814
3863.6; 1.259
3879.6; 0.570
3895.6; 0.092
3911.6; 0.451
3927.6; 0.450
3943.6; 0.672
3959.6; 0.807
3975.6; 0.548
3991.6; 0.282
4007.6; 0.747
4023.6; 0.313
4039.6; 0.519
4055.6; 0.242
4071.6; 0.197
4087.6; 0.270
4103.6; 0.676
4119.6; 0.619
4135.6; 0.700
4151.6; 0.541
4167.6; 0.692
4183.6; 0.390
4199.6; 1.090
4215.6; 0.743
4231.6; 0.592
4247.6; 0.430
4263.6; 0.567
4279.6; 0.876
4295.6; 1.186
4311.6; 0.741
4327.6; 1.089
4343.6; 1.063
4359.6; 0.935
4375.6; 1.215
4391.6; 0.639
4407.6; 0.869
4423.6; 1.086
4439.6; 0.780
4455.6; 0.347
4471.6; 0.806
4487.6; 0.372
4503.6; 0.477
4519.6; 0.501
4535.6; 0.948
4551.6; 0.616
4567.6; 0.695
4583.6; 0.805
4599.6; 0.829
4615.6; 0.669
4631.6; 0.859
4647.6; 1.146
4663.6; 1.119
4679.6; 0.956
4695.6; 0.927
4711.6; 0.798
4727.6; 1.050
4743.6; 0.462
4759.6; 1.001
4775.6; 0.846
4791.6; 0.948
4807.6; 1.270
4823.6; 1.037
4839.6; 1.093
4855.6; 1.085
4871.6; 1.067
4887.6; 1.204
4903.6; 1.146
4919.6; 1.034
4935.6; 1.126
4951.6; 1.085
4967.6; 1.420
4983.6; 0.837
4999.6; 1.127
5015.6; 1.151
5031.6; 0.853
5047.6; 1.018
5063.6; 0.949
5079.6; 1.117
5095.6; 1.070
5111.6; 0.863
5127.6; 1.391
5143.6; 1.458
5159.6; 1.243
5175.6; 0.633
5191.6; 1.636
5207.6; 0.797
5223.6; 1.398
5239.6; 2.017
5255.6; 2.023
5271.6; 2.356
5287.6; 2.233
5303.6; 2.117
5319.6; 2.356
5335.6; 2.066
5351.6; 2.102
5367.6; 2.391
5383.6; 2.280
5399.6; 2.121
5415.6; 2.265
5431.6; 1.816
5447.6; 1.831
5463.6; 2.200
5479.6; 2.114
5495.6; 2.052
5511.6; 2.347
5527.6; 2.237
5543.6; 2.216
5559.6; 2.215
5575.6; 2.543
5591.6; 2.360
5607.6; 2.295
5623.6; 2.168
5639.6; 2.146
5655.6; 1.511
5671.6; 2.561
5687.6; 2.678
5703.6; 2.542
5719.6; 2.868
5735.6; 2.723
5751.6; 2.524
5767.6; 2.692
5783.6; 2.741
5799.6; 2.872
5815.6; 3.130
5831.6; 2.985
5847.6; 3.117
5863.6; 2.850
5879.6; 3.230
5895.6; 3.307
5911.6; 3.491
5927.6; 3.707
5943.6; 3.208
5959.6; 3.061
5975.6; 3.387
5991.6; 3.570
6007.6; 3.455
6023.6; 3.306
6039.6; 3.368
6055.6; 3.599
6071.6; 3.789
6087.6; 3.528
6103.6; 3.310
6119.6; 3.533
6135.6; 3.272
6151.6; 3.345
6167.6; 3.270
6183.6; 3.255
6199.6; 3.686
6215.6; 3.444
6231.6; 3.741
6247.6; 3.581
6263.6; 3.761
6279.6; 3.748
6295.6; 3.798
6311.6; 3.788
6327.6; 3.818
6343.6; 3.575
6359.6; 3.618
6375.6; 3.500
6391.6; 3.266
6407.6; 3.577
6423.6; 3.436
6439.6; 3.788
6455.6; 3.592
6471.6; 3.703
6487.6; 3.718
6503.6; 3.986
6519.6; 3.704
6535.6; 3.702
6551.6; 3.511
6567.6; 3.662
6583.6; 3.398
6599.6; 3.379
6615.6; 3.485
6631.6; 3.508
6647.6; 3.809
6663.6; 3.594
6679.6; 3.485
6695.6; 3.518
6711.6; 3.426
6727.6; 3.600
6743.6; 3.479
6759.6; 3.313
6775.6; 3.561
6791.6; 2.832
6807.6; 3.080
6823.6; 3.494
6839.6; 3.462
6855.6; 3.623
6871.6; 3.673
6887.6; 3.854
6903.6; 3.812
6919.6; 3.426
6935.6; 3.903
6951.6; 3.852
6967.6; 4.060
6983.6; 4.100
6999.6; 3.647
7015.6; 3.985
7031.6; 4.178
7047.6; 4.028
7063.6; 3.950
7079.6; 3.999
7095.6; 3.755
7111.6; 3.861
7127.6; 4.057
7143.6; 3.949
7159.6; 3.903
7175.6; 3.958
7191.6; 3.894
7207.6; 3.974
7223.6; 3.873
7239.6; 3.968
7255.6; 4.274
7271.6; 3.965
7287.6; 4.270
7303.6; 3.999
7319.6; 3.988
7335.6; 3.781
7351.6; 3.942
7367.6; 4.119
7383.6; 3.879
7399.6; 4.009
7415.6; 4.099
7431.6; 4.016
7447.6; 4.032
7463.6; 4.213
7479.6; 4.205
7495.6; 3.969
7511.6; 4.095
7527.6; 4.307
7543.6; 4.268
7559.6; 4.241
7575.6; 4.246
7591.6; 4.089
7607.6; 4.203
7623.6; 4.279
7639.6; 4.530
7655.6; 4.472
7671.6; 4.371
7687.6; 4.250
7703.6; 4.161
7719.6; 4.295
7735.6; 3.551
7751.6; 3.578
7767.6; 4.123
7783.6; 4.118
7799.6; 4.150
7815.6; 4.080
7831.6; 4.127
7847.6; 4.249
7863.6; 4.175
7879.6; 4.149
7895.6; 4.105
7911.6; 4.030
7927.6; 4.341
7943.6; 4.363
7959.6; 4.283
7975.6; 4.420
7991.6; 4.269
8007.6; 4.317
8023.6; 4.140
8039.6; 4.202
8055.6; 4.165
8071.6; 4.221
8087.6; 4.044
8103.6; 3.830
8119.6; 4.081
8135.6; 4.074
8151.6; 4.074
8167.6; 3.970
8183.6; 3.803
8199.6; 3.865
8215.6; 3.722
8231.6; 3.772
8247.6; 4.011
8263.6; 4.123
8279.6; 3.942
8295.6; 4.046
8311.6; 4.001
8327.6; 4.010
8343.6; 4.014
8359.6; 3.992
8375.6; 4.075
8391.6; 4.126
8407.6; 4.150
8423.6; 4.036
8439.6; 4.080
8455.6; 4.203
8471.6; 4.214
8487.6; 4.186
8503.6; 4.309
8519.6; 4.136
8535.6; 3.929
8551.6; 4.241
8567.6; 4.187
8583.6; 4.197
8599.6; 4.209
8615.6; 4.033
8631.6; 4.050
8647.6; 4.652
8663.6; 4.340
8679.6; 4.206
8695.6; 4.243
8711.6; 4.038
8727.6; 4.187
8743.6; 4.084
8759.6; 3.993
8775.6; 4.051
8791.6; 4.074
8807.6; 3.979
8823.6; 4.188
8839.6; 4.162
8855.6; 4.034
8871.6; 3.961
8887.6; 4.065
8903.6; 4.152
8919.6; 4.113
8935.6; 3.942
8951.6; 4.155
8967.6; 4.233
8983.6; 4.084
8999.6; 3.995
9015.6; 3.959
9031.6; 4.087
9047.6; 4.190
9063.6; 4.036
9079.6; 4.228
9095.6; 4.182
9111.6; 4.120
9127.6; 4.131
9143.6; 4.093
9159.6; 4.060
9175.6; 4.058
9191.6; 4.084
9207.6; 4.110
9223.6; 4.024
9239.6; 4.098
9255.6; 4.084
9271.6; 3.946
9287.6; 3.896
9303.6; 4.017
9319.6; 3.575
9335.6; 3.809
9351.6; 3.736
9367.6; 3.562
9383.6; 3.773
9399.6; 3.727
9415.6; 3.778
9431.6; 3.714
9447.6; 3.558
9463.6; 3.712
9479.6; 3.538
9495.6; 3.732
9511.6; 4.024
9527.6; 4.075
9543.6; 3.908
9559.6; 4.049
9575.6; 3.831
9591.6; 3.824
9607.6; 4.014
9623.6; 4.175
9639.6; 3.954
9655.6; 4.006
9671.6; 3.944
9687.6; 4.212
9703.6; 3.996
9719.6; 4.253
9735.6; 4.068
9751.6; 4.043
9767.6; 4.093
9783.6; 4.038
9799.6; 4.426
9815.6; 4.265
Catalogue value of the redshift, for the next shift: 0.31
